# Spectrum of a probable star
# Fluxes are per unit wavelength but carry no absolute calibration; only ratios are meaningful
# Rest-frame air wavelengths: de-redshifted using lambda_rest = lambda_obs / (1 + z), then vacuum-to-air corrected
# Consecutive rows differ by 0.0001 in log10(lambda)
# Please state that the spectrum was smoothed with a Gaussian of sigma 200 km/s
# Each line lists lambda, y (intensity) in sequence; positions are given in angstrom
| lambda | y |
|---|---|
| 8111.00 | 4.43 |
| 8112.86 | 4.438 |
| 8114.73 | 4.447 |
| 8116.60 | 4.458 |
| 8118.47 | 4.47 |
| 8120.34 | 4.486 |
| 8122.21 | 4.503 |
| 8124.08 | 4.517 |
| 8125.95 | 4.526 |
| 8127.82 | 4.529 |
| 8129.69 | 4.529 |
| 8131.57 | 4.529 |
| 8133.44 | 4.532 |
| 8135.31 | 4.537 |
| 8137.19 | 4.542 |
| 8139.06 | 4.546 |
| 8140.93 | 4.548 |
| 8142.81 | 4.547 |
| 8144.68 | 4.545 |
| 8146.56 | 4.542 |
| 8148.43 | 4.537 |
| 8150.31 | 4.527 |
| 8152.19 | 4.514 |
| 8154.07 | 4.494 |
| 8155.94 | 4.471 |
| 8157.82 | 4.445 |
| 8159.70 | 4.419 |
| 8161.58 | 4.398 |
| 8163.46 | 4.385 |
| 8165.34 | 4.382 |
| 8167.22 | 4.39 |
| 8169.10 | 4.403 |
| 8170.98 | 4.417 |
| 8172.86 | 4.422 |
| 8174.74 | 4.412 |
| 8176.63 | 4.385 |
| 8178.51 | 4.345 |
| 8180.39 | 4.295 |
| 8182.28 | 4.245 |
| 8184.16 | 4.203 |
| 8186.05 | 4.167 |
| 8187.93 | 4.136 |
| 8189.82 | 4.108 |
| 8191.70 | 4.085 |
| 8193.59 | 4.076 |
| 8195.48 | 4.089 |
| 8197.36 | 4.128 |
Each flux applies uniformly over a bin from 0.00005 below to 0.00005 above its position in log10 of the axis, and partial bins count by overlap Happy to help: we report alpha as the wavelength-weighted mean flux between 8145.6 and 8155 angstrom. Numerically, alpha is 4.52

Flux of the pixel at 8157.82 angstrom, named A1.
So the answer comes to 4.445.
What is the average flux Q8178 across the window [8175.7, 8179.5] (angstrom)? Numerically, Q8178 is 4.37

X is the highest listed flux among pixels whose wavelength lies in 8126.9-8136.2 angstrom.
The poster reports 4.537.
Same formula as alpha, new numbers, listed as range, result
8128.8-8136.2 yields 4.53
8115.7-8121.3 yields 4.47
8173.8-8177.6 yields 4.39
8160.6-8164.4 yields 4.39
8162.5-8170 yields 4.39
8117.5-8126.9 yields 4.5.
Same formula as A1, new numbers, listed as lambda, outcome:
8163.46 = 4.385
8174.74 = 4.412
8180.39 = 4.295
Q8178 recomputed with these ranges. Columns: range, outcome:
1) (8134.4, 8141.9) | 4.54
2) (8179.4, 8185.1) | 4.25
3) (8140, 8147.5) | 4.55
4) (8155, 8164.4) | 4.43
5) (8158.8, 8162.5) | 4.41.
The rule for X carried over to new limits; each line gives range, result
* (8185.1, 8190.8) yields 4.167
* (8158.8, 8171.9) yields 4.419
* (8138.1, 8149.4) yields 4.548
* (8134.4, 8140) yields 4.546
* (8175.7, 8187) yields 4.385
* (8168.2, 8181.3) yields 4.422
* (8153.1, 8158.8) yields 4.494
